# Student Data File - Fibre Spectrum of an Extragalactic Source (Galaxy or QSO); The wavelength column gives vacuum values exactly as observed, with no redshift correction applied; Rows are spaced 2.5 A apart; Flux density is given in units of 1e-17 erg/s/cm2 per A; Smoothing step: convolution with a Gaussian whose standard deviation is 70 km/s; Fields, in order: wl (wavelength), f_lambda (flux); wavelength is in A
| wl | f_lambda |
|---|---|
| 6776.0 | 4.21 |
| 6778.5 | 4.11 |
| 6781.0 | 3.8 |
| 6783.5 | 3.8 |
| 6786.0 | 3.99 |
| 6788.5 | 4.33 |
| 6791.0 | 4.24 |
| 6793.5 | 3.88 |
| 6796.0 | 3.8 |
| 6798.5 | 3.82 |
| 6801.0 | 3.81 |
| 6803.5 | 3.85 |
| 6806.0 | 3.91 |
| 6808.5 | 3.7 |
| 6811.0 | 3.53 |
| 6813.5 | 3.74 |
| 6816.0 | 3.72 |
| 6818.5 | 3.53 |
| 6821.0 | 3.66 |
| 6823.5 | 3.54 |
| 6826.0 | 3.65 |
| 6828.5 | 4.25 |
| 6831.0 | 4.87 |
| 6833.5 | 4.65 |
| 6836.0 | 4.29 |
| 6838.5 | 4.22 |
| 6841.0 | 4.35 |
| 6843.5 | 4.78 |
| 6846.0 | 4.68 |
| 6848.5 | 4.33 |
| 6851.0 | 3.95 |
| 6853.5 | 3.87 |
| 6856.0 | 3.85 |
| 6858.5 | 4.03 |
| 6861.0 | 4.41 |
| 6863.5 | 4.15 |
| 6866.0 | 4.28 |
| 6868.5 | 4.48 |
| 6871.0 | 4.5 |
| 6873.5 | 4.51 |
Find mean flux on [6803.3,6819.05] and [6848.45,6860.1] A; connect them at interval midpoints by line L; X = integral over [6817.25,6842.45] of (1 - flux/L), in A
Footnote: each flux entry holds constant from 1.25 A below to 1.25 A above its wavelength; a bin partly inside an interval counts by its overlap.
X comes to -1.8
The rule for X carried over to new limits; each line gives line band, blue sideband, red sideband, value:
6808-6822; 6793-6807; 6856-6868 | 1.0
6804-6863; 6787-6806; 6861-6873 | 1.6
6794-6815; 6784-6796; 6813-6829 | 0.6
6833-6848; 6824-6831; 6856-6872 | -1.2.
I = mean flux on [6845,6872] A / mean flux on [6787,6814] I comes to 1.1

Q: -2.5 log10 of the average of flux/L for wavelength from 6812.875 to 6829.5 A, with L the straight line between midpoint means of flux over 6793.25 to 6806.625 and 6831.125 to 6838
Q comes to 0.14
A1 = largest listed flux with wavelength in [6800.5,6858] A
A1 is 4.87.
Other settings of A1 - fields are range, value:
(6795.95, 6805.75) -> 3.85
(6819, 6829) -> 4.25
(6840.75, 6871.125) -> 4.78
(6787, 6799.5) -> 4.33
